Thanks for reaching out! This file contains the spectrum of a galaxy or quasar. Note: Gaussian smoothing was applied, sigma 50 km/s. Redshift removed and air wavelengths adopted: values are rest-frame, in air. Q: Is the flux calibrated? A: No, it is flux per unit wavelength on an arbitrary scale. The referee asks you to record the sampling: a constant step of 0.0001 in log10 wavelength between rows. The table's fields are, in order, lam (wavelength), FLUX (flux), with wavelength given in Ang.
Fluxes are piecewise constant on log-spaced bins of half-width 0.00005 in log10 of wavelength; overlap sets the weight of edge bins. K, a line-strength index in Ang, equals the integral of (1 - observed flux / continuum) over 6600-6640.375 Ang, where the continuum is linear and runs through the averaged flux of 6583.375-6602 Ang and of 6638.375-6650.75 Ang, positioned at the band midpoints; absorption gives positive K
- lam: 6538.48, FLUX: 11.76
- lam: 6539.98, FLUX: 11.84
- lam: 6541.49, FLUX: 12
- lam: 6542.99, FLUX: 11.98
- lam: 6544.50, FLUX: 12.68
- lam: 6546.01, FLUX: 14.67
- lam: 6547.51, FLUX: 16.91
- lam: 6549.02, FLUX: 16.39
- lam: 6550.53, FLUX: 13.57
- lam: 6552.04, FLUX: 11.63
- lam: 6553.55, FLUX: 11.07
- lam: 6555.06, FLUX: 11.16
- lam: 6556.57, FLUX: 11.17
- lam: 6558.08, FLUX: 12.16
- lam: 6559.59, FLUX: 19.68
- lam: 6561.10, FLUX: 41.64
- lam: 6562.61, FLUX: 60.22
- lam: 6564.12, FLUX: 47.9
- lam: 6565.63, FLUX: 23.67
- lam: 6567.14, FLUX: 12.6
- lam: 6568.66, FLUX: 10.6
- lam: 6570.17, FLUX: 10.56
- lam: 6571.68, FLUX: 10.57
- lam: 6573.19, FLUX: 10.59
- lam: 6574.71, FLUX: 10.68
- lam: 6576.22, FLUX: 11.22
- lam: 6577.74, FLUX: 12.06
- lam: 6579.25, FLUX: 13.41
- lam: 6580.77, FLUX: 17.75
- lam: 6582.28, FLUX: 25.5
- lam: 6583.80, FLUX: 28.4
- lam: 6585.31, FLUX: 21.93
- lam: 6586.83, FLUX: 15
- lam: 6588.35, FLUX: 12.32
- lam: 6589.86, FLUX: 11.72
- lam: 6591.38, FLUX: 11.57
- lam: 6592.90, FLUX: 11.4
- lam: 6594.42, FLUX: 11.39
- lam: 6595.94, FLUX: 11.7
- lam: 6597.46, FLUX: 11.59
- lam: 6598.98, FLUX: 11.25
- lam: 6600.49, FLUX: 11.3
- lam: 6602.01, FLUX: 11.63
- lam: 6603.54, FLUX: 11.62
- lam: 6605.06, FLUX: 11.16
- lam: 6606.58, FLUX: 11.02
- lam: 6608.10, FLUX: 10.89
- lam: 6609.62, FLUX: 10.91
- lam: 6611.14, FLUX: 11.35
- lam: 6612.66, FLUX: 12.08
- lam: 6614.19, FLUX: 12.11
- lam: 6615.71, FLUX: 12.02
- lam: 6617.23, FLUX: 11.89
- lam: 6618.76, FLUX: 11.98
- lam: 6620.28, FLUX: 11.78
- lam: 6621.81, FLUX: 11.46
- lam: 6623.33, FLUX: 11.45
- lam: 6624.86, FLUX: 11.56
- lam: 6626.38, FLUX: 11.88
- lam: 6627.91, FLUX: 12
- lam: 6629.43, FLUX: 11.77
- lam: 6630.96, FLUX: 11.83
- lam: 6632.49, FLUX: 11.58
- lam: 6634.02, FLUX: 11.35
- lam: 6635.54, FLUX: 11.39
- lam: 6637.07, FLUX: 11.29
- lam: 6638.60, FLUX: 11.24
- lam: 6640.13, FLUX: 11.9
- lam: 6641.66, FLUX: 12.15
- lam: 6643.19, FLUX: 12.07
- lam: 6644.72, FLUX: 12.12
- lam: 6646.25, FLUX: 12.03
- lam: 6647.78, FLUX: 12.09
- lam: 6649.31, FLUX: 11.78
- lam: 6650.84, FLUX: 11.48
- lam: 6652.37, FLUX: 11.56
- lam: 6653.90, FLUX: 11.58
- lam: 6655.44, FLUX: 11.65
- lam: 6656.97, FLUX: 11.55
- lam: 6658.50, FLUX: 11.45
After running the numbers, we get 3.8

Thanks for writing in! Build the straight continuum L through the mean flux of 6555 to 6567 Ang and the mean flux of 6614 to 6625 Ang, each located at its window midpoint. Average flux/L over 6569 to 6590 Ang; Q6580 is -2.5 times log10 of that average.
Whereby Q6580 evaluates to 0.448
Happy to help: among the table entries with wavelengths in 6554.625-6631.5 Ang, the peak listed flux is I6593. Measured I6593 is 60.22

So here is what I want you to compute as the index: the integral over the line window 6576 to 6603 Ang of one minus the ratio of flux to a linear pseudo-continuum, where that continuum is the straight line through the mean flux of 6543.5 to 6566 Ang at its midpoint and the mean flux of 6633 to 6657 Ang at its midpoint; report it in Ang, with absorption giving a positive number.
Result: 5.0 Ang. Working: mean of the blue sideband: 21.5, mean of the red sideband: 11.7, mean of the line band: 14.5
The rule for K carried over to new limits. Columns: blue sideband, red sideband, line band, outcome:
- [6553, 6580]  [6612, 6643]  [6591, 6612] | 4.9 Ang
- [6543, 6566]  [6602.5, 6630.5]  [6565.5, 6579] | 4.8 Ang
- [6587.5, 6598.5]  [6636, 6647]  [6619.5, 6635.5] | 0.2 Ang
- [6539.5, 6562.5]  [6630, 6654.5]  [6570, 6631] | 4.9 Ang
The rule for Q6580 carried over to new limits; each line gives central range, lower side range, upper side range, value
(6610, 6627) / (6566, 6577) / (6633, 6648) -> -0.01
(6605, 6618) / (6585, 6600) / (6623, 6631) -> 0.06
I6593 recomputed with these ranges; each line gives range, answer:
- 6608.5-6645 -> 12.15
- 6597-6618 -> 12.11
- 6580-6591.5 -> 28.4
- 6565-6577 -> 23.67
